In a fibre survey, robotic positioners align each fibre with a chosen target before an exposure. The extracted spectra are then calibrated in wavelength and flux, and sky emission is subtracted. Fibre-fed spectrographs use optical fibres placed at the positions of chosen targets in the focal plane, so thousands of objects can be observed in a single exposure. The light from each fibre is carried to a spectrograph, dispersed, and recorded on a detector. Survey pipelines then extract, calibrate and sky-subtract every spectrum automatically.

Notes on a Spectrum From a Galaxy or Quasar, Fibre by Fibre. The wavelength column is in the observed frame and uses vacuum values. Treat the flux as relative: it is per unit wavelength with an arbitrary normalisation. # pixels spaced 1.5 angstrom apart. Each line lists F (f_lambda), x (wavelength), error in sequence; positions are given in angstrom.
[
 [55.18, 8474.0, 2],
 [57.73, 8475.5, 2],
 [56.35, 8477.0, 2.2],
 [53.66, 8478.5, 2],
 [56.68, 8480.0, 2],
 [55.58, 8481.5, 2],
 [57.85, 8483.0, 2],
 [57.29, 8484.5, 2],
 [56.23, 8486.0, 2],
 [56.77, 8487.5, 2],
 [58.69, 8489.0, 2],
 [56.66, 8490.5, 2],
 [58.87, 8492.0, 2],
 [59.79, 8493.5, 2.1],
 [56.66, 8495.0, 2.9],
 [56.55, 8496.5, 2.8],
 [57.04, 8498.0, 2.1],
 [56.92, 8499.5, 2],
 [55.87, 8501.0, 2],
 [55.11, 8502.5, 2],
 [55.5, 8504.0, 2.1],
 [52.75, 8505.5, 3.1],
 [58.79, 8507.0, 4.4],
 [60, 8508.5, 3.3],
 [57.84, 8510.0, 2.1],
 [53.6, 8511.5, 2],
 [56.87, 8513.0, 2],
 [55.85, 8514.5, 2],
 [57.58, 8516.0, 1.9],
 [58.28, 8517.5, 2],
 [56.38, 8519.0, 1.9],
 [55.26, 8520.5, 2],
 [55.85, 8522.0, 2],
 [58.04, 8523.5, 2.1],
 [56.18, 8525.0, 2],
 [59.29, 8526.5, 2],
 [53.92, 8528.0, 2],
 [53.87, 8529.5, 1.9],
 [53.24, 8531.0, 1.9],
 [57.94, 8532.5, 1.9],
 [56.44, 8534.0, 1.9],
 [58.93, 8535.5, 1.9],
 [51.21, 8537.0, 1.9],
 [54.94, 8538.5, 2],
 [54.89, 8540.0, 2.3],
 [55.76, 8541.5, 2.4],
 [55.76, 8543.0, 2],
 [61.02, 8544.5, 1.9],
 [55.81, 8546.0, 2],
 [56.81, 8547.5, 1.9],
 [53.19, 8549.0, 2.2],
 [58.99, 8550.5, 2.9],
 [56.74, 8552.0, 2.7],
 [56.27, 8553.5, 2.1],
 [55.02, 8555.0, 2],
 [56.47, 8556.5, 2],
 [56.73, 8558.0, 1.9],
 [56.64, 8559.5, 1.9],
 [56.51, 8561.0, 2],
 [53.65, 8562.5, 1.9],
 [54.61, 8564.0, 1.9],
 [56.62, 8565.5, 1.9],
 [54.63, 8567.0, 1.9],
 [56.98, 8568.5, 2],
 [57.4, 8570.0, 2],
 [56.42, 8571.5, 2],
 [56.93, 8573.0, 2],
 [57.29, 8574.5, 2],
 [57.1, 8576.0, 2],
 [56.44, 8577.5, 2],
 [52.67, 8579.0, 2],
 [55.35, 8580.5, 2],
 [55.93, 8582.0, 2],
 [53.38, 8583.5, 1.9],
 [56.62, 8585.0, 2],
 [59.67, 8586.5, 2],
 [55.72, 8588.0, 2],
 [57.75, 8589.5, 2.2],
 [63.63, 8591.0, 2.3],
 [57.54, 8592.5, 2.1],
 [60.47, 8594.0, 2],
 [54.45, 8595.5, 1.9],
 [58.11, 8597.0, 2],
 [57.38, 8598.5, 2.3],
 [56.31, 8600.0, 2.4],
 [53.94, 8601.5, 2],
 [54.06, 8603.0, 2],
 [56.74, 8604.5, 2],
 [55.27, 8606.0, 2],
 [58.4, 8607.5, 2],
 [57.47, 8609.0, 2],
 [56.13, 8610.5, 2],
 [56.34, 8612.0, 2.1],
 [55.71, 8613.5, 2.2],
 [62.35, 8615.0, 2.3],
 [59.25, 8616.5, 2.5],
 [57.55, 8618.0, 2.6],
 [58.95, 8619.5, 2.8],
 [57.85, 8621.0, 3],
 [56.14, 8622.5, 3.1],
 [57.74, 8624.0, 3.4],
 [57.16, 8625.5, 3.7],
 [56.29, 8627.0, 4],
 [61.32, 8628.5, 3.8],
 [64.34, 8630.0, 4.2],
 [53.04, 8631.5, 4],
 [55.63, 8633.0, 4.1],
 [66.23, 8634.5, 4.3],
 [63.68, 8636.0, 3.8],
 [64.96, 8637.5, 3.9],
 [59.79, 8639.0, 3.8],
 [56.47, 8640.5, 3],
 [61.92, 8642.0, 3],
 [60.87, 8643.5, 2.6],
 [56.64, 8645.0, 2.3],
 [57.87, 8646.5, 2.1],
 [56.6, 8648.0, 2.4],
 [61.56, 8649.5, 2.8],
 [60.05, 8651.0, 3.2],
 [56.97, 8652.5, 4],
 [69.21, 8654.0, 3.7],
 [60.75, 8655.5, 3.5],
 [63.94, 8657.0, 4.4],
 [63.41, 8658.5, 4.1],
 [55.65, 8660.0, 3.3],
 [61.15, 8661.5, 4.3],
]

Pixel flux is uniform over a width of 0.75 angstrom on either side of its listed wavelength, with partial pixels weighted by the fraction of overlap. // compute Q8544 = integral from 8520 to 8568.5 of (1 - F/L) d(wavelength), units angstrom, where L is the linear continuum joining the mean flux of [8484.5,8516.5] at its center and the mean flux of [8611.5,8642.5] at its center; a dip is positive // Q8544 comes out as 1.4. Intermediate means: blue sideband 56.9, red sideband 59.2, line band 56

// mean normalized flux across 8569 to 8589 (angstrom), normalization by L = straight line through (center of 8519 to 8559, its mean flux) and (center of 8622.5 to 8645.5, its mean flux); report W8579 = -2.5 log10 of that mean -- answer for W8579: 0.026 mag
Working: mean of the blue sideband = 56.1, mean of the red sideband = 59.7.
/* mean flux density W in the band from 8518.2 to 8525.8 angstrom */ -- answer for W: 56.4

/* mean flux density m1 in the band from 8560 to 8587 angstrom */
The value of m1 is 56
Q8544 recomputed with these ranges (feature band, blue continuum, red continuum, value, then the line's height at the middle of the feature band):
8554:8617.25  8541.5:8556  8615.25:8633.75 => 0.7 angstrom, 57.3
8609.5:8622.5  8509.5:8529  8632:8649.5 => 0.3 angstrom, 59.3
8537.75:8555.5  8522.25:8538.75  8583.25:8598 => 0.0 angstrom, 56.4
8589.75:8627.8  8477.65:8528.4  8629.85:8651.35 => 1.1 angstrom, 59.1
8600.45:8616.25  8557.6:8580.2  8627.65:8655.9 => 0.5 angstrom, 58.4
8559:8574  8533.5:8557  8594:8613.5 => 0.0 angstrom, 56.2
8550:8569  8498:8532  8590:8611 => 0.2 angstrom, 56.7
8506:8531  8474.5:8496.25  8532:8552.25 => 0.0 angstrom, 56.6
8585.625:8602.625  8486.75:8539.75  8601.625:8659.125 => 0.2 angstrom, 58.3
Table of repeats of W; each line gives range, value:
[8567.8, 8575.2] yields 57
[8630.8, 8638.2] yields 60.7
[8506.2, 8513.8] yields 57.4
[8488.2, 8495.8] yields 58.1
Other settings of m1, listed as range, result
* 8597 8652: 58.4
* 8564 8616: 56.8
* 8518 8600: 56.4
